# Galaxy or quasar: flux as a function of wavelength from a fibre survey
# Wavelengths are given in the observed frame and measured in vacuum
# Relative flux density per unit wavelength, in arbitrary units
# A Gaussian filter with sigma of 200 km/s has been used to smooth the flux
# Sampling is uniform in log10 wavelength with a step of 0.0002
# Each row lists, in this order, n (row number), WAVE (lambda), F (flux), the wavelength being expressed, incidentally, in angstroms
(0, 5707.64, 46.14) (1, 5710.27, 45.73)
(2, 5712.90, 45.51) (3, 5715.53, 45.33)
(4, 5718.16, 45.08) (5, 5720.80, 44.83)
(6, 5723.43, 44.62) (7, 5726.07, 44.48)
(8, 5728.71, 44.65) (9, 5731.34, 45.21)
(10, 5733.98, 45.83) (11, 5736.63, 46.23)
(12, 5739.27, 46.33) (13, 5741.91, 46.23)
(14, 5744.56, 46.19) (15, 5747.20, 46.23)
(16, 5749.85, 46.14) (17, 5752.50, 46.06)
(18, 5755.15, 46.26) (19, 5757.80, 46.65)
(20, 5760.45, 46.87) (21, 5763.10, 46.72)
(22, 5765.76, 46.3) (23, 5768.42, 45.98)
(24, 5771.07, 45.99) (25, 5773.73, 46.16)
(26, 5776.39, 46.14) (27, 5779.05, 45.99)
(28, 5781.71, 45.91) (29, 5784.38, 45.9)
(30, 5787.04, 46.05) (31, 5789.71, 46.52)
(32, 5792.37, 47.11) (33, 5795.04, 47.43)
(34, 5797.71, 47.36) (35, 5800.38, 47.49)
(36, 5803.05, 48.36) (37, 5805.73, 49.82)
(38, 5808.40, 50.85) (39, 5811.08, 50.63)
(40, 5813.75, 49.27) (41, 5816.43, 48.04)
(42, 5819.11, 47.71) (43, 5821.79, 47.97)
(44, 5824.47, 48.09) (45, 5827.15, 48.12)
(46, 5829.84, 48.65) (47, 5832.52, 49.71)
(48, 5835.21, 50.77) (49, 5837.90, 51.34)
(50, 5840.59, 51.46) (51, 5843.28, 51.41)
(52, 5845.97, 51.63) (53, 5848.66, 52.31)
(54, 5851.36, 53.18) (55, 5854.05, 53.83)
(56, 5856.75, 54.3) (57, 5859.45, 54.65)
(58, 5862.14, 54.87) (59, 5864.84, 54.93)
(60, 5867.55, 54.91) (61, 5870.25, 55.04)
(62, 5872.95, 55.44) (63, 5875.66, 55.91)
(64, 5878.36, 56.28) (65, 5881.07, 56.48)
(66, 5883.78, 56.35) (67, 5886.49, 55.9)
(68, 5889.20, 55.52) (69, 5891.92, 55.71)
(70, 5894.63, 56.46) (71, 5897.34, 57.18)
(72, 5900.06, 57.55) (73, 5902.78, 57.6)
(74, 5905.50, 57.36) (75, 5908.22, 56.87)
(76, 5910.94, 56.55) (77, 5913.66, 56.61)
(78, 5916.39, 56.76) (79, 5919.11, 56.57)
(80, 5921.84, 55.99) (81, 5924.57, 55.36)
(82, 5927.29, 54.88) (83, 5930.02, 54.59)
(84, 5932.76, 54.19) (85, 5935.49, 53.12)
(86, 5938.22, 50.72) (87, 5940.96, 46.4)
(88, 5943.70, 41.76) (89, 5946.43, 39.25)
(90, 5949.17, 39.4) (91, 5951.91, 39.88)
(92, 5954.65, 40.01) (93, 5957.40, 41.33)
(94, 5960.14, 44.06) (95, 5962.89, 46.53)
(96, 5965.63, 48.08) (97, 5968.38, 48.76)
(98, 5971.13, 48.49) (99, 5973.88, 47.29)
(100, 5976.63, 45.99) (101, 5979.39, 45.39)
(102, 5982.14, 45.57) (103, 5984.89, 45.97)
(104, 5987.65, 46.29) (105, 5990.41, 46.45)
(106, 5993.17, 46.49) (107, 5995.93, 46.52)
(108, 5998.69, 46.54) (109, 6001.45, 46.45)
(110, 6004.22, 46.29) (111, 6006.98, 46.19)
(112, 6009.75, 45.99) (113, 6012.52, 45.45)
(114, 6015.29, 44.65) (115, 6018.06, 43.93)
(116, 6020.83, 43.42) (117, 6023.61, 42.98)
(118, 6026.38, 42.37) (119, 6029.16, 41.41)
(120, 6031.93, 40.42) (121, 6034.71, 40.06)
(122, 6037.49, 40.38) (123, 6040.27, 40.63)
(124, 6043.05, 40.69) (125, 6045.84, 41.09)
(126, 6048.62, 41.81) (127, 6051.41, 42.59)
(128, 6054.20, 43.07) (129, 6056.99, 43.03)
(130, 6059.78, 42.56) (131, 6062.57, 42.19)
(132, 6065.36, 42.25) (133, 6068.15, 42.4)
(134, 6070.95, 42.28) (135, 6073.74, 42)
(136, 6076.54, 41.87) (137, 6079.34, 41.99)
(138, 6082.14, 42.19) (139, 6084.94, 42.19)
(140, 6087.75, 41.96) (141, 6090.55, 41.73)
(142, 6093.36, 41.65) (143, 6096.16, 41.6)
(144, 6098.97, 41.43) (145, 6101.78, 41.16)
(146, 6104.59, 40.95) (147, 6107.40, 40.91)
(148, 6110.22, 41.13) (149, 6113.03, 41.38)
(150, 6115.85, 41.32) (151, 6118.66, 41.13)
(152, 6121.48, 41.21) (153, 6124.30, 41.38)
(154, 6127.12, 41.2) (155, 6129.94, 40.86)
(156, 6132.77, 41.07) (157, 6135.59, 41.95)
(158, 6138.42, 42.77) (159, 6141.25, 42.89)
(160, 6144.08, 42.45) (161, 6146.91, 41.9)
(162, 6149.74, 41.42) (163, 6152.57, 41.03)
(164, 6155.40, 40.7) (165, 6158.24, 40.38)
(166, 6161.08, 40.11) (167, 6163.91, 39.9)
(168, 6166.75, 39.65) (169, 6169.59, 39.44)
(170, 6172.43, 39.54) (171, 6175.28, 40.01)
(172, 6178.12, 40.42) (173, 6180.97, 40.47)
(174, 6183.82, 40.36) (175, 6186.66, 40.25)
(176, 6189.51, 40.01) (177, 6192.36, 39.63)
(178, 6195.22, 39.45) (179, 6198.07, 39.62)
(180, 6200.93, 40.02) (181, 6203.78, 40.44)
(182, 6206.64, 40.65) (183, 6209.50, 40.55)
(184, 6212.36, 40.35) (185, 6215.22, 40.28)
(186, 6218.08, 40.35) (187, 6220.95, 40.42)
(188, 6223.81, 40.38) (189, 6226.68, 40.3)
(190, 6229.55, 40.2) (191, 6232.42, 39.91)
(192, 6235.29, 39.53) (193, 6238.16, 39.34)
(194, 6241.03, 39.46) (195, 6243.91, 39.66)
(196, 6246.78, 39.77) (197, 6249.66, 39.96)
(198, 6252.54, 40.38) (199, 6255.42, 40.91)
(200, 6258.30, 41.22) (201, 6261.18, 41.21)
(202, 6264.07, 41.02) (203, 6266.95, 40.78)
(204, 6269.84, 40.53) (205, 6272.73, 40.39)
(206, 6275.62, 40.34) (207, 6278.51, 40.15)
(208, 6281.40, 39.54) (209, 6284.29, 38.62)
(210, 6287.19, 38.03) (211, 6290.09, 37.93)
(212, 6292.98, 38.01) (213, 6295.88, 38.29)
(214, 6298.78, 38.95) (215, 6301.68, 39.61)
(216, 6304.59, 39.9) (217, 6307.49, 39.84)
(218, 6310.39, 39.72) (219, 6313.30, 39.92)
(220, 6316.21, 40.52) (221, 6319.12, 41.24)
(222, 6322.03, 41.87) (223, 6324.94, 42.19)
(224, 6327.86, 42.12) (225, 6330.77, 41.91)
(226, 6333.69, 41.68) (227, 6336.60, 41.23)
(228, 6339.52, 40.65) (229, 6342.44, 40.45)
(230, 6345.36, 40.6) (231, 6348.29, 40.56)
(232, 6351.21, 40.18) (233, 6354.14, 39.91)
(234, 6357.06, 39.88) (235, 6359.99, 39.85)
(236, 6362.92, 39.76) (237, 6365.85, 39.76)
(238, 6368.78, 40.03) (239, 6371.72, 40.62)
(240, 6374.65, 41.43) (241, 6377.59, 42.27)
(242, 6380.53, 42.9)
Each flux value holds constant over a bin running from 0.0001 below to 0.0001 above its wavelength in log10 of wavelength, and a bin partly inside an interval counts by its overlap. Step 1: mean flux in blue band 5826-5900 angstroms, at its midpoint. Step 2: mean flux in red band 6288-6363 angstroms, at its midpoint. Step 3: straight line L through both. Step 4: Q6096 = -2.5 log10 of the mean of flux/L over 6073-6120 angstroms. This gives 0.13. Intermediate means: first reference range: 53.9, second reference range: 40.3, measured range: 41.6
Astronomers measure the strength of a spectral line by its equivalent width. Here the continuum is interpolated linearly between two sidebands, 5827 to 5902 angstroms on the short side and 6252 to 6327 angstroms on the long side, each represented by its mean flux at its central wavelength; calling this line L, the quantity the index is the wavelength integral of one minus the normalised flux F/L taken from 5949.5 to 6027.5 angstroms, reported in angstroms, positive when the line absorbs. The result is 7.4 angstroms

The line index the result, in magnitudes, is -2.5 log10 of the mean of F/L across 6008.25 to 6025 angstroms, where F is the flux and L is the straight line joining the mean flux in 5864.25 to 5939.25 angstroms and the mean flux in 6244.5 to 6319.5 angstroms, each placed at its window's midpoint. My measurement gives 0.15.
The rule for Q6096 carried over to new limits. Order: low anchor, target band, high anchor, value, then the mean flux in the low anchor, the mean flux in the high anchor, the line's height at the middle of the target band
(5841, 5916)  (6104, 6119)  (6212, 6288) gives 0.116 mag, 55.3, 40.1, 45.8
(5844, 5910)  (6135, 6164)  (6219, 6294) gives 0.072 mag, 55.4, 39.9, 44.3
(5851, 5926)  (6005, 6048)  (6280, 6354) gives 0.190 mag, 55.9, 40.1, 50.8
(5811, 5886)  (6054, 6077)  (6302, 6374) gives 0.115 mag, 52.3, 40.6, 47.1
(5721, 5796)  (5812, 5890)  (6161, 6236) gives -0.173 mag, 46.1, 40.1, 44.8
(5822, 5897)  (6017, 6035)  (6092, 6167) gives 0.093 mag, 53.4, 41.3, 45.9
